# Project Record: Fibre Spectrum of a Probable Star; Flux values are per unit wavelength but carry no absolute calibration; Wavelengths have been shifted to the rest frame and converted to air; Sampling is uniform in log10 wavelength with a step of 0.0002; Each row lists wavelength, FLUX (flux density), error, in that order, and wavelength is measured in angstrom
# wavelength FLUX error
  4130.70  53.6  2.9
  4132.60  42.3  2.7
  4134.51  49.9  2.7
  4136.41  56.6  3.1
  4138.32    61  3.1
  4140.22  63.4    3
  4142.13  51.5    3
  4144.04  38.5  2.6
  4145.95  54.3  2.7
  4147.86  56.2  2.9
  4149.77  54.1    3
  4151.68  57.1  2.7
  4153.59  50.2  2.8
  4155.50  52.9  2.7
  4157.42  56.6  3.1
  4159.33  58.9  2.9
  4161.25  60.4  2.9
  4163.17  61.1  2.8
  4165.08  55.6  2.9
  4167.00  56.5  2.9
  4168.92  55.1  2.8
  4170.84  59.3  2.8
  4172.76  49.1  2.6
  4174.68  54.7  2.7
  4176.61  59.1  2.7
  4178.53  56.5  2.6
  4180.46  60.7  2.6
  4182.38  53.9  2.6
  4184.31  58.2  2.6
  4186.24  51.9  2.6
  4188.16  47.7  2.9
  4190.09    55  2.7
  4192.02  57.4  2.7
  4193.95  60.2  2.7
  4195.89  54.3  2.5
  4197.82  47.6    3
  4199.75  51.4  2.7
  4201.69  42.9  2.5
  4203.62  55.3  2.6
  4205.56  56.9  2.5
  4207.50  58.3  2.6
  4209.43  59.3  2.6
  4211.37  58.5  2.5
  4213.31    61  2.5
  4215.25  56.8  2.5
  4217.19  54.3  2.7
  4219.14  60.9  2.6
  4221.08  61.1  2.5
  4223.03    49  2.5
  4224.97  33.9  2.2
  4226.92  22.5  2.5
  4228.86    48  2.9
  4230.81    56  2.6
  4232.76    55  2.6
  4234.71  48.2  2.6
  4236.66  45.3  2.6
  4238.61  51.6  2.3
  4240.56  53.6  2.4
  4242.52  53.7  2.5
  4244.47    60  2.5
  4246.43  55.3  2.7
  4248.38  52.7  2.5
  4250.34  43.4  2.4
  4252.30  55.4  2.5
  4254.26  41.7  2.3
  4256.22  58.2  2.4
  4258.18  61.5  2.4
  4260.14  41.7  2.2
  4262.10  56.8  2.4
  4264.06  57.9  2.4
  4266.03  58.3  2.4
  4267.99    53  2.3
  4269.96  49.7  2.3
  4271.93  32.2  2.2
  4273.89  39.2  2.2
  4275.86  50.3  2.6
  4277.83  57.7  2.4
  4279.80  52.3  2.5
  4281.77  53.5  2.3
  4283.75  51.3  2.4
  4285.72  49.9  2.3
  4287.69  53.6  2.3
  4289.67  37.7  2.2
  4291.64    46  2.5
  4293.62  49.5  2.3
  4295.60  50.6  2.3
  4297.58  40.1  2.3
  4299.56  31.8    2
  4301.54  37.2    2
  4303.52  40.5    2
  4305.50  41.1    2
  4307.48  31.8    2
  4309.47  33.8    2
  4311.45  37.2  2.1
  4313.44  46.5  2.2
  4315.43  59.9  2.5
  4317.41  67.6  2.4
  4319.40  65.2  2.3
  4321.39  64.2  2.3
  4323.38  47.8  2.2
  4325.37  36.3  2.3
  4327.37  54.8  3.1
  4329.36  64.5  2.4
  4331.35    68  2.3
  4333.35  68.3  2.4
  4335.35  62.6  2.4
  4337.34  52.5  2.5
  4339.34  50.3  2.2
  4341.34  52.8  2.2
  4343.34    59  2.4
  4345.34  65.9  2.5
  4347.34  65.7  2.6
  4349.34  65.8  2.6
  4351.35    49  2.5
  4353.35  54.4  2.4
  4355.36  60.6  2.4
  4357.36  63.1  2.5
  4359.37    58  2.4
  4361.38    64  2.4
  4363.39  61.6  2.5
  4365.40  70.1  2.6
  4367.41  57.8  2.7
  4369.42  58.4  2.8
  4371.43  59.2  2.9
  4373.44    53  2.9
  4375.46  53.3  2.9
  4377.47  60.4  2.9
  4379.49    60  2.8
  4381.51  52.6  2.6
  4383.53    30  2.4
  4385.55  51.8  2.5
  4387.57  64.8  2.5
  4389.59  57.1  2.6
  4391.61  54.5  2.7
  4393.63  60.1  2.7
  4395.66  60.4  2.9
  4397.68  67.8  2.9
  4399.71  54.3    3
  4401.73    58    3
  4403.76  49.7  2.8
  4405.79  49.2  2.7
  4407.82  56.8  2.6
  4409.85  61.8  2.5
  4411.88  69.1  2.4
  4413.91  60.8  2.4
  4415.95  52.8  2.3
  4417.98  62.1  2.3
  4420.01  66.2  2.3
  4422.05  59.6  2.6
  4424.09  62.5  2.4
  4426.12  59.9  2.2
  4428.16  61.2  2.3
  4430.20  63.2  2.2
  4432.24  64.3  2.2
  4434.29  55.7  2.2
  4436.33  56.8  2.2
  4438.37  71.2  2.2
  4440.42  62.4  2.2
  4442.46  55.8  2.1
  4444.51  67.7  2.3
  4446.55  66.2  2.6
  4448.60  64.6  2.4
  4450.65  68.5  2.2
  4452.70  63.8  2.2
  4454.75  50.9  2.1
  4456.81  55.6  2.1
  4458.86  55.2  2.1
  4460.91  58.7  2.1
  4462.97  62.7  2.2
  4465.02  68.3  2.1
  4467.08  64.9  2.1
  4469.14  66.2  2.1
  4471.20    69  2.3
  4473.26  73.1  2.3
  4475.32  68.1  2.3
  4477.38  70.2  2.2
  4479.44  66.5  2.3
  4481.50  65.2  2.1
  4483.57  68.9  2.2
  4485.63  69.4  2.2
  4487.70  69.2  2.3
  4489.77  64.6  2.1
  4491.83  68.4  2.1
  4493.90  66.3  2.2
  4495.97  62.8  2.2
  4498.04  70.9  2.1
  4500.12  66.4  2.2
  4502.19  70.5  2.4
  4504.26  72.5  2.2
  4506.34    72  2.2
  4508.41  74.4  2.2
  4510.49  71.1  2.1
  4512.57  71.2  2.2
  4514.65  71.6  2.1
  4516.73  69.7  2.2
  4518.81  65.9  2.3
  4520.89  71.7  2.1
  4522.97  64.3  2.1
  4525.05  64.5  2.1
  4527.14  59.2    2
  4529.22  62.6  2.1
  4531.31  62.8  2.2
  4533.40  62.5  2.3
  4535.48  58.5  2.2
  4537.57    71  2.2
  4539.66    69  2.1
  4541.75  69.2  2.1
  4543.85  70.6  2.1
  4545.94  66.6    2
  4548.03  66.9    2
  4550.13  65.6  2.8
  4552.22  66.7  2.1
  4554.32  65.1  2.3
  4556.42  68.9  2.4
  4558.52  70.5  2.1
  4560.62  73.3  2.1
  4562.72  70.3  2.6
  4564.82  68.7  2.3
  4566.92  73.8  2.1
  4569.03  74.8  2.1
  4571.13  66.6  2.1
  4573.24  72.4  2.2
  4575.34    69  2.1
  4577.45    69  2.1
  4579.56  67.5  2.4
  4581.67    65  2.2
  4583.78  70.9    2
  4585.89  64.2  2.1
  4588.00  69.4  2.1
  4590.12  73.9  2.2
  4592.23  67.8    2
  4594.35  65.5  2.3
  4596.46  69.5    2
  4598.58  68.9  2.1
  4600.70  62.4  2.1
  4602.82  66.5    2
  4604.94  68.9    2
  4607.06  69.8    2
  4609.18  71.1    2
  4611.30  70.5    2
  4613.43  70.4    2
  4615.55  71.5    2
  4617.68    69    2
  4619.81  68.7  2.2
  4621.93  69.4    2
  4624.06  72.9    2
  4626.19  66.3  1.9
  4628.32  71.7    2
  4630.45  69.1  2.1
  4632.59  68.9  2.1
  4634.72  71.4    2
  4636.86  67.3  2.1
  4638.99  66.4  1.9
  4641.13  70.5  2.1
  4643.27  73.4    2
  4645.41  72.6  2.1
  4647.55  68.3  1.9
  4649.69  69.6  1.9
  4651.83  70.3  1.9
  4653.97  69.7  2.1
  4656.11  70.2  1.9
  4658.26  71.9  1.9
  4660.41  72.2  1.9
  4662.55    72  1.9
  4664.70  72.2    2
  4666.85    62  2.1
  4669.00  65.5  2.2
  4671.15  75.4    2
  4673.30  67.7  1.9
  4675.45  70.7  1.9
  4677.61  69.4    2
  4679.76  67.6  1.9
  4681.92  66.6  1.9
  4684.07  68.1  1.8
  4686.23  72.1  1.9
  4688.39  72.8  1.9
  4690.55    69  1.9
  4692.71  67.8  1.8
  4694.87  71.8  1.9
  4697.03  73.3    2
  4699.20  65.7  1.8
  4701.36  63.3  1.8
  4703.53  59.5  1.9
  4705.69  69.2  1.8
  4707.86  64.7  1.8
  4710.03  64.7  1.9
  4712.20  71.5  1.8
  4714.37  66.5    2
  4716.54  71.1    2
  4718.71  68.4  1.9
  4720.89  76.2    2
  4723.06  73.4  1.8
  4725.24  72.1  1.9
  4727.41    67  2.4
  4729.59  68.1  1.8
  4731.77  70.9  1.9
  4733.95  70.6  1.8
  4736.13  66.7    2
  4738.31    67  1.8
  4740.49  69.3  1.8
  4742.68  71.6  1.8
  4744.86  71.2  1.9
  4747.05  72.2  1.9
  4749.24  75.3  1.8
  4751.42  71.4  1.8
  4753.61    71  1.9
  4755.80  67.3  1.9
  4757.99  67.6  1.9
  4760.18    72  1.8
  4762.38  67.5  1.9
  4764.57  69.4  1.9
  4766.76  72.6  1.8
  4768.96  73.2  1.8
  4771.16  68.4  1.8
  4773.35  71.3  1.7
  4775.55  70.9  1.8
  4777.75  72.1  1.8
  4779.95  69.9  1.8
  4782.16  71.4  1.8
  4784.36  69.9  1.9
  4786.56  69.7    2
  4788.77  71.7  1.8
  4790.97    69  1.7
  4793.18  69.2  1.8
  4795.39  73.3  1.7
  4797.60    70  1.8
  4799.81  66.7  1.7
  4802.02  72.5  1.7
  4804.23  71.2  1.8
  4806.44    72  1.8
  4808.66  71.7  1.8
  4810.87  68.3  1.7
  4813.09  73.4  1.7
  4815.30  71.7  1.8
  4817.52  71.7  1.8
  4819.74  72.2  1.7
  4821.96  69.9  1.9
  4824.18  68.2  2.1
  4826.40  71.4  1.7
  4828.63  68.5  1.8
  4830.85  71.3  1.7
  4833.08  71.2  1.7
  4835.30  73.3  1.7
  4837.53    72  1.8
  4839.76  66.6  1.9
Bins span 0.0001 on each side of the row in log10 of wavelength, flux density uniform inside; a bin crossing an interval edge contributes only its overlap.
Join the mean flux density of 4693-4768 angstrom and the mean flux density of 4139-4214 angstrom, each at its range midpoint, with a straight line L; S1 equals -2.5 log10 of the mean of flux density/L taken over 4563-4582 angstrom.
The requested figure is -0.072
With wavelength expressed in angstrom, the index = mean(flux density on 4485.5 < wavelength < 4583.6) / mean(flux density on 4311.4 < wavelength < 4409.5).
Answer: 1.2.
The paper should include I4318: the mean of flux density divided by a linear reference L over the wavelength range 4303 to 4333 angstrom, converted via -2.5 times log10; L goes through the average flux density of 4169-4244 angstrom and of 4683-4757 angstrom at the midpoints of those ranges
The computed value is 0.11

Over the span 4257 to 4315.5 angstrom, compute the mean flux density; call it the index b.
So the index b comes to 46.6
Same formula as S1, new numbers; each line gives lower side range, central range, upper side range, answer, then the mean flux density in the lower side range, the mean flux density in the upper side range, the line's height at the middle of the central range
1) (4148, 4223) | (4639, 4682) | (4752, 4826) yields -0.04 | 55.7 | 70.5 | 67.4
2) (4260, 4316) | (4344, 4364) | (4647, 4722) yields -0.21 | 46.2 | 69.1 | 50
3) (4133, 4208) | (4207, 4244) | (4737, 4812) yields 0.08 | 54.8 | 70.5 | 56.2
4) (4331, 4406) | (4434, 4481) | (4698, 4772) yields -0.05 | 58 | 69.3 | 60.7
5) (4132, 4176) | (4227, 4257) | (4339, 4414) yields 0.10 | 54.7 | 58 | 56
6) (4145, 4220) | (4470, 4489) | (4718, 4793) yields -0.09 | 55.6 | 70.5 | 63.3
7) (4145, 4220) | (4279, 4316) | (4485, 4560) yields 0.33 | 55.6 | 67.6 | 59.7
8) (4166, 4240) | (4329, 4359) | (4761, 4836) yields -0.05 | 53.2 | 70.7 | 57.4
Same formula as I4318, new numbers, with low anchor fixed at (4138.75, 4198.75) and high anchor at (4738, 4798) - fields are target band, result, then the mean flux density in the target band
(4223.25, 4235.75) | 0.27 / 44.3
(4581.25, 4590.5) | -0.04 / 68.5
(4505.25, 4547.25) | -0.05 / 67.4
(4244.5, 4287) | 0.13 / 51.3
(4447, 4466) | 0.03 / 61.1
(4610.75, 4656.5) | -0.04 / 69.9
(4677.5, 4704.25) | 0.00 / 68.3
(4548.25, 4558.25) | -0.03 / 66.9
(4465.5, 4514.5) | -0.09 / 68.8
